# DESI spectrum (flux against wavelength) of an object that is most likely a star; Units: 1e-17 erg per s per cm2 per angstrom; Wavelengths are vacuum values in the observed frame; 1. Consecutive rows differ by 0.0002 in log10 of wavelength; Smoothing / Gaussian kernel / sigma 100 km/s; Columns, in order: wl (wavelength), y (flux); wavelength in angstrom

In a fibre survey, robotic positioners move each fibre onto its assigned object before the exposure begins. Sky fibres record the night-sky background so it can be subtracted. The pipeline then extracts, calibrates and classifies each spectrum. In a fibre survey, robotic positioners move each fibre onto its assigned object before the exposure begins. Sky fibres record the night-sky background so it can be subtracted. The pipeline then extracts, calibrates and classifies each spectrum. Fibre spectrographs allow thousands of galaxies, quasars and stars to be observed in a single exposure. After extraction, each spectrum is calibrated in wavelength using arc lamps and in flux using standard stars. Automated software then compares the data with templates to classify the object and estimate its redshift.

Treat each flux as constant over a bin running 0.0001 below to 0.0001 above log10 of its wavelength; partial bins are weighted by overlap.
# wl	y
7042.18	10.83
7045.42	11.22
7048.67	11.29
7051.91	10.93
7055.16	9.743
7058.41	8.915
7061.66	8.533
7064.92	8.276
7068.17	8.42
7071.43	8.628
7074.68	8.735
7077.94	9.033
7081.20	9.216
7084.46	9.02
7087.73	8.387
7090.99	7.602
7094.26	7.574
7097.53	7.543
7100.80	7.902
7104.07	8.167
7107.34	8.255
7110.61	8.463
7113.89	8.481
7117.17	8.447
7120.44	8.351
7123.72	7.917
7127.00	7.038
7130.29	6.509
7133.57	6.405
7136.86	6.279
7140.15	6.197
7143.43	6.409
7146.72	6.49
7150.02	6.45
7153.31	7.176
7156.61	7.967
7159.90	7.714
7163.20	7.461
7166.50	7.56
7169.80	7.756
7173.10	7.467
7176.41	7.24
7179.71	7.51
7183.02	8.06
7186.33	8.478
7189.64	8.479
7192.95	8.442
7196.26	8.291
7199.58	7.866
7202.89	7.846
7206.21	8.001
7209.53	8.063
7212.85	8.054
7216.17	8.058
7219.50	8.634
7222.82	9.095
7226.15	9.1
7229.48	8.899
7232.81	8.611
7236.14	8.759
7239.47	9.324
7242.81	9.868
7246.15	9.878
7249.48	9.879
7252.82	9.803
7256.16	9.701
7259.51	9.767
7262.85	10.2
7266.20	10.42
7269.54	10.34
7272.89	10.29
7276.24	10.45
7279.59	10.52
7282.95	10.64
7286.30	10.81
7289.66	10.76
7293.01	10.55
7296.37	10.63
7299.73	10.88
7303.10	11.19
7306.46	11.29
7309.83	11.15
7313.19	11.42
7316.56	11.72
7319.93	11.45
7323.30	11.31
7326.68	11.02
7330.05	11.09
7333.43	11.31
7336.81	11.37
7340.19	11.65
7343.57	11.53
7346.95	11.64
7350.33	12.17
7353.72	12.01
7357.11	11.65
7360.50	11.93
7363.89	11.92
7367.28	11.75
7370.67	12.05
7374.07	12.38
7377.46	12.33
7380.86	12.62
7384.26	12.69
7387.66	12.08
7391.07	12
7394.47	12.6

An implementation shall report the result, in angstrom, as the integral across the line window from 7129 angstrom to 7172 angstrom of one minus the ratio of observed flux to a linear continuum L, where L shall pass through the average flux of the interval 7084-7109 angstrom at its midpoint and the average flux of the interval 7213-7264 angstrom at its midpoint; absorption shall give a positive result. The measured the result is 7.7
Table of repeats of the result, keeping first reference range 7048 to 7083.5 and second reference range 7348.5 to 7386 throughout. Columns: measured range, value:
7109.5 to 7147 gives 9.7 angstrom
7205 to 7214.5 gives 2.3 angstrom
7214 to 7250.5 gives 5.9 angstrom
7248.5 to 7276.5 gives 2.6 angstrom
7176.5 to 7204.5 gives 6.3 angstrom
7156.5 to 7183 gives 6.8 angstrom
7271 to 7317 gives 2.3 angstrom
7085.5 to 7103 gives 3.0 angstrom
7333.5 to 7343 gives 0.3 angstrom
